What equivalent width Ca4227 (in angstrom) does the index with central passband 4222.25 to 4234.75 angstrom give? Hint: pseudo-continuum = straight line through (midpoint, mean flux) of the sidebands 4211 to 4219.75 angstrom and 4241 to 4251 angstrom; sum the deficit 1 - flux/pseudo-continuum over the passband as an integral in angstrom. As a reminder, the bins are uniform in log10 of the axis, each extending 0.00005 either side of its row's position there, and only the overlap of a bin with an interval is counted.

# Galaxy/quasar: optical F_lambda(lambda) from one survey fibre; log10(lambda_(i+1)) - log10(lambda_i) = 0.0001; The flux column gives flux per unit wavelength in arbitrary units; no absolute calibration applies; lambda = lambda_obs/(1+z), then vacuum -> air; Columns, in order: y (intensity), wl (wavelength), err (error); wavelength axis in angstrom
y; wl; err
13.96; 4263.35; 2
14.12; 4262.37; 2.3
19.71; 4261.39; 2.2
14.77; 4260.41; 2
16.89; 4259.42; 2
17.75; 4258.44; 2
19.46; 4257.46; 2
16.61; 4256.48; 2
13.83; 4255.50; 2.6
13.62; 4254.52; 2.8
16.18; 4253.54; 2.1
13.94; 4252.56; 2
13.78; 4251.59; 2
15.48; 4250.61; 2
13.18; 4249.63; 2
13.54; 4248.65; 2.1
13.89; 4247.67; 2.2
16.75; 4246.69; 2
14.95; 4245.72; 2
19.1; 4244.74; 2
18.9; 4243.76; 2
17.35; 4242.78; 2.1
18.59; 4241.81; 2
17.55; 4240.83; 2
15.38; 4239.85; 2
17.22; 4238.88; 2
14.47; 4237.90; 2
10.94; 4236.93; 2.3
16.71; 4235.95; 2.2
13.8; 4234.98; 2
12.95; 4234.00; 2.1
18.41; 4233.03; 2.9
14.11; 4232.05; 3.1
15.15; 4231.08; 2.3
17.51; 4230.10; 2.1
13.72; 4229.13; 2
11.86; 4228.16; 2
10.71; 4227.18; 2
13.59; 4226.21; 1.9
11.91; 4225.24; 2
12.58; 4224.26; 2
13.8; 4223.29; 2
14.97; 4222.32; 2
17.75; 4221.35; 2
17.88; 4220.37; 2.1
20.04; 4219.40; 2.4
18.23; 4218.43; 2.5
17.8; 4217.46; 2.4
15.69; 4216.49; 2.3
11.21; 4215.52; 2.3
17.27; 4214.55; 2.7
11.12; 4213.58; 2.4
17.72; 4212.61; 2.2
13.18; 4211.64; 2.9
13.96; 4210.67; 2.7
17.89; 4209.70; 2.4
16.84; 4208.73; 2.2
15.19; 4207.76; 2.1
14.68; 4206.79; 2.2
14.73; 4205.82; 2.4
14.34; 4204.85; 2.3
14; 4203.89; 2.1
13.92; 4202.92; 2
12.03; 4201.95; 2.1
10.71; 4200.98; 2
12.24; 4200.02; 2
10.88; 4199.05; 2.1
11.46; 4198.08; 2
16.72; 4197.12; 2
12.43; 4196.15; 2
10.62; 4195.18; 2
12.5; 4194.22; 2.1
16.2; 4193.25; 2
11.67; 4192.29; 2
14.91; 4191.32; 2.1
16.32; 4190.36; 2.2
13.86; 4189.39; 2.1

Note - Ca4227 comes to 1.6 angstrom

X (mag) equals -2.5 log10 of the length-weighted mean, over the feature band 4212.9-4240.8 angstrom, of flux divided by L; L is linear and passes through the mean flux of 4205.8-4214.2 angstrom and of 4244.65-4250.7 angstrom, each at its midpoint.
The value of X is 0.01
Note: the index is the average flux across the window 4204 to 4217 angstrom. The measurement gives 14.9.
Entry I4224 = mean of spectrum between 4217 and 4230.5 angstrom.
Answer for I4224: 15.1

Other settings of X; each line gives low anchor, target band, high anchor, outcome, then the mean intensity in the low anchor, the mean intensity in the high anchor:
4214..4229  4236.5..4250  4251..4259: -0.032 mag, 15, 15.7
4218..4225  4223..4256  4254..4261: 0.094 mag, 16.3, 16.2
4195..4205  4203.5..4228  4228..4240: -0.105 mag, 12.7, 14.9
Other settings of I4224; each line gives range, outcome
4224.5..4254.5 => 15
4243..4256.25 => 15.2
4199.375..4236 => 14.7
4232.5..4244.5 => 16.1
